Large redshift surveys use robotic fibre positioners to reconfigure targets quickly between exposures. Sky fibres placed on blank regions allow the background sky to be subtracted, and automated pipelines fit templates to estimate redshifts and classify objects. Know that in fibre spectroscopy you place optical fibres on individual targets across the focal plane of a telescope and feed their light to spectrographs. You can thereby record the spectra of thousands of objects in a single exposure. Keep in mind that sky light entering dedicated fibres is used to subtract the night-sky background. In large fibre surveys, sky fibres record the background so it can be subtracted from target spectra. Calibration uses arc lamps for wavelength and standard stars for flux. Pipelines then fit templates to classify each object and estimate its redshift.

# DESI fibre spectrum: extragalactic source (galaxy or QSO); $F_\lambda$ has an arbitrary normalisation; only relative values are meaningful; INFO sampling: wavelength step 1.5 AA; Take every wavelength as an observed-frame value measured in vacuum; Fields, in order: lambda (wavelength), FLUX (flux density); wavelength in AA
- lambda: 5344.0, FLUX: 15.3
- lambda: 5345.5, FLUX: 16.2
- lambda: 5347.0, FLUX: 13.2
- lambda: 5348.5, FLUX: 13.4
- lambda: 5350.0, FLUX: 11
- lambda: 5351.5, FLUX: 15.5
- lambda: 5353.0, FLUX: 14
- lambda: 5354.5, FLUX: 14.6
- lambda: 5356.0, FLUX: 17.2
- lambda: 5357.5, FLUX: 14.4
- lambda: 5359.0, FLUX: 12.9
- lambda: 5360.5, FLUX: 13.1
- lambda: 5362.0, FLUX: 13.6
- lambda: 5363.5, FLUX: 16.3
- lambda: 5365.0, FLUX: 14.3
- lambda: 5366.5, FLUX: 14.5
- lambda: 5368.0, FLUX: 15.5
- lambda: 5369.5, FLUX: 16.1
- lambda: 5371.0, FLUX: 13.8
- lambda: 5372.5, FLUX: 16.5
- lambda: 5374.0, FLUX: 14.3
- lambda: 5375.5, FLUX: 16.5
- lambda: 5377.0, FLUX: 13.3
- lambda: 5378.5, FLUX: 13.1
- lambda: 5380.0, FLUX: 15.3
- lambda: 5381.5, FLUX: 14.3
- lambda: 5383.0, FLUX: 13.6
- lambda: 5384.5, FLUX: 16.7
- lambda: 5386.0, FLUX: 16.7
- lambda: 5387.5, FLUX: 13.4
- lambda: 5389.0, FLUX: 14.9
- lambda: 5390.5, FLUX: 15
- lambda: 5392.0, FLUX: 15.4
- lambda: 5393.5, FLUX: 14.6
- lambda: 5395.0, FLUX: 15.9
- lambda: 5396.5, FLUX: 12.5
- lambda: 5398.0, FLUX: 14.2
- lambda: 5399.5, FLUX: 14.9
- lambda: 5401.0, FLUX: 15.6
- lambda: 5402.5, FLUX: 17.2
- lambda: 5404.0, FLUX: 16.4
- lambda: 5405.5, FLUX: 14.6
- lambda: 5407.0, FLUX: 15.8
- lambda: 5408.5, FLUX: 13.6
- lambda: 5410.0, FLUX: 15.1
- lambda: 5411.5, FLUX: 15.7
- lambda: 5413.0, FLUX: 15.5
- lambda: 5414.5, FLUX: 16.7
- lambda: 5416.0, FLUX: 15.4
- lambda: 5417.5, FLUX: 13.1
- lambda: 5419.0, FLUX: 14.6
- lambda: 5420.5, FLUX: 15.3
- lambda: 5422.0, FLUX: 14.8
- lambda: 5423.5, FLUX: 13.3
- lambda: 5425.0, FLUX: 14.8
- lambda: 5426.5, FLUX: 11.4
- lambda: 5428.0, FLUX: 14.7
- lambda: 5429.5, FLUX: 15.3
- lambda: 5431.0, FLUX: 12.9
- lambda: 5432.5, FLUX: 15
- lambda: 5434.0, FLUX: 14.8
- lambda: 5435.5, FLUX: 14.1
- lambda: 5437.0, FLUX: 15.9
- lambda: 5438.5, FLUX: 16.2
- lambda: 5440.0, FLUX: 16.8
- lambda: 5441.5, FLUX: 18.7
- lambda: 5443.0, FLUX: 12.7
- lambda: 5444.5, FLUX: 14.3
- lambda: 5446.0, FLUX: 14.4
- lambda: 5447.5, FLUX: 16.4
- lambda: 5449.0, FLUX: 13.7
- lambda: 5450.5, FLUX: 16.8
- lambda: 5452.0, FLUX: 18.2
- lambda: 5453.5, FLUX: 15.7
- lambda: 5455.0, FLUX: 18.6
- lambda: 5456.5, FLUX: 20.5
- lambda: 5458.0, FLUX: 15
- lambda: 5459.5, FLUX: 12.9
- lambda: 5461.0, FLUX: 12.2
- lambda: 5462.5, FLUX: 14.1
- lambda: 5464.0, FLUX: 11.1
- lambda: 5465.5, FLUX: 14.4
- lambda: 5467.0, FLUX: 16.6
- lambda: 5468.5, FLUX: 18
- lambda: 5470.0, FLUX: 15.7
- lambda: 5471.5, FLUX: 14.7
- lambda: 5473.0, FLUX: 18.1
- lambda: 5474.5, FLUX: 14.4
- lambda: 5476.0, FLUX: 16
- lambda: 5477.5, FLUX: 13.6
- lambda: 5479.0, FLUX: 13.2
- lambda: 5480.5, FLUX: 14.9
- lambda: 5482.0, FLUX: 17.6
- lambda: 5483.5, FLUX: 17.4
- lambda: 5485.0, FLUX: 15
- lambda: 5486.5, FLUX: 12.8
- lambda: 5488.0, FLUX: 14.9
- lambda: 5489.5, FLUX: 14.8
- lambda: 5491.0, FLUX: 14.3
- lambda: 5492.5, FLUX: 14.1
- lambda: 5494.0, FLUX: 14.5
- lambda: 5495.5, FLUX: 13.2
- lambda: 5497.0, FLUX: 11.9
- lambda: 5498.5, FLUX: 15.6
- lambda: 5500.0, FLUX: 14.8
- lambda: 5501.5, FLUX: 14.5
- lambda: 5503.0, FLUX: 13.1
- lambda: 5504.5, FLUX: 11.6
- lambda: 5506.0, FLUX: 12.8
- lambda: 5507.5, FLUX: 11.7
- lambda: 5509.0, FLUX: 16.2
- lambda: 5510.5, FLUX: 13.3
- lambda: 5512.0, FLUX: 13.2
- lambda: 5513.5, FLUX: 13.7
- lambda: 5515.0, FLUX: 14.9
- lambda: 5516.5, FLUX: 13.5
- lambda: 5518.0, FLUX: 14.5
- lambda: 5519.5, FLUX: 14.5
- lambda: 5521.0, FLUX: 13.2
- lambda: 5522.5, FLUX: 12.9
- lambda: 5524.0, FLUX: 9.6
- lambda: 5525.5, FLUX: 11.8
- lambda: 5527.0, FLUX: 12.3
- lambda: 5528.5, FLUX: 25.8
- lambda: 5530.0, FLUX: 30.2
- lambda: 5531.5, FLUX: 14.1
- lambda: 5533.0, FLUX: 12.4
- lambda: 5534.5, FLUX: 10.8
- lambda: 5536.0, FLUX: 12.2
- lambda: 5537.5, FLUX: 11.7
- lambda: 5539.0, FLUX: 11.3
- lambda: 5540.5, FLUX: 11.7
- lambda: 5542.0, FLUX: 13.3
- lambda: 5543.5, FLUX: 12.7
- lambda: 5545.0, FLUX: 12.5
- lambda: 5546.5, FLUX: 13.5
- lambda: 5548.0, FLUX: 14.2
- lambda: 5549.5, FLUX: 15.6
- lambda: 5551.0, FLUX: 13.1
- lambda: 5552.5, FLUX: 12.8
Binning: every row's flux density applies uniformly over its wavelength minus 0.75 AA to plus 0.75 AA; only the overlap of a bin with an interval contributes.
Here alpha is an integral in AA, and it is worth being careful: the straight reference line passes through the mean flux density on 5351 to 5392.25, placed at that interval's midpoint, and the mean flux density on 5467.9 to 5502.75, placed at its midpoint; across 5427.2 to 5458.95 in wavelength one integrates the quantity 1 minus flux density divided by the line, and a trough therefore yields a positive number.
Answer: -1.8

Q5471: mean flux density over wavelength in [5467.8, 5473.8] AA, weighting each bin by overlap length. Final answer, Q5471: 16.6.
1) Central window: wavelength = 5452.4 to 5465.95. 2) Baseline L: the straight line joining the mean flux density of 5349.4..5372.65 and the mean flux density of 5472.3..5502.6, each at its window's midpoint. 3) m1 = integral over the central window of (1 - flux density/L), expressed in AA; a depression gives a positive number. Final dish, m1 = -0.30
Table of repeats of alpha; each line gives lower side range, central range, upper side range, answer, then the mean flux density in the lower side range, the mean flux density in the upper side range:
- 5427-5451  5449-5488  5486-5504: -2.4 AA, 15.1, 14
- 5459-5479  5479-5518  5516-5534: 2.3 AA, 14.7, 15.4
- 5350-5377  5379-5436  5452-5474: 1.2 AA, 14.7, 15.6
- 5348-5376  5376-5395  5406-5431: -0.2 AA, 14.6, 14.6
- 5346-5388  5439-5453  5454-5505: -1.0 AA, 14.6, 14.8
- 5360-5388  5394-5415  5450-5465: -0.3 AA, 14.8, 15.5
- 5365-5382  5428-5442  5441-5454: 0.0 AA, 14.8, 15.6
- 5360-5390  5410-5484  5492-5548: -4.5 AA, 14.8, 13.9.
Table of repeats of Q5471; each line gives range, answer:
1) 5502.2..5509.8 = 13.1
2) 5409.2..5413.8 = 15.4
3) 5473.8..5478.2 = 14.7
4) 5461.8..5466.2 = 13.2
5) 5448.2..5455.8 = 16.6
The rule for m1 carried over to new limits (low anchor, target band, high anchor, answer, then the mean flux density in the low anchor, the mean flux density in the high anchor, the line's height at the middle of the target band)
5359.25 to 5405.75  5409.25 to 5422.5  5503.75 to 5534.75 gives -0.31 AA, 14.9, 14.5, 14.8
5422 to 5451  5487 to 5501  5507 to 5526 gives -0.45 AA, 14.8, 13.3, 13.8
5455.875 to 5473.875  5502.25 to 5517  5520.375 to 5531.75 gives 2.45 AA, 15.2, 16.4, 16.1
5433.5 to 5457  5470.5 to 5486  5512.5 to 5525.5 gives -0.67 AA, 16.1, 13.3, 14.8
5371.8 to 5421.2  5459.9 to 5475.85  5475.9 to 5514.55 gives -0.59 AA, 15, 14.2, 14.4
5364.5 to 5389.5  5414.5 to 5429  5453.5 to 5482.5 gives 0.76 AA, 14.9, 15.3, 15.1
